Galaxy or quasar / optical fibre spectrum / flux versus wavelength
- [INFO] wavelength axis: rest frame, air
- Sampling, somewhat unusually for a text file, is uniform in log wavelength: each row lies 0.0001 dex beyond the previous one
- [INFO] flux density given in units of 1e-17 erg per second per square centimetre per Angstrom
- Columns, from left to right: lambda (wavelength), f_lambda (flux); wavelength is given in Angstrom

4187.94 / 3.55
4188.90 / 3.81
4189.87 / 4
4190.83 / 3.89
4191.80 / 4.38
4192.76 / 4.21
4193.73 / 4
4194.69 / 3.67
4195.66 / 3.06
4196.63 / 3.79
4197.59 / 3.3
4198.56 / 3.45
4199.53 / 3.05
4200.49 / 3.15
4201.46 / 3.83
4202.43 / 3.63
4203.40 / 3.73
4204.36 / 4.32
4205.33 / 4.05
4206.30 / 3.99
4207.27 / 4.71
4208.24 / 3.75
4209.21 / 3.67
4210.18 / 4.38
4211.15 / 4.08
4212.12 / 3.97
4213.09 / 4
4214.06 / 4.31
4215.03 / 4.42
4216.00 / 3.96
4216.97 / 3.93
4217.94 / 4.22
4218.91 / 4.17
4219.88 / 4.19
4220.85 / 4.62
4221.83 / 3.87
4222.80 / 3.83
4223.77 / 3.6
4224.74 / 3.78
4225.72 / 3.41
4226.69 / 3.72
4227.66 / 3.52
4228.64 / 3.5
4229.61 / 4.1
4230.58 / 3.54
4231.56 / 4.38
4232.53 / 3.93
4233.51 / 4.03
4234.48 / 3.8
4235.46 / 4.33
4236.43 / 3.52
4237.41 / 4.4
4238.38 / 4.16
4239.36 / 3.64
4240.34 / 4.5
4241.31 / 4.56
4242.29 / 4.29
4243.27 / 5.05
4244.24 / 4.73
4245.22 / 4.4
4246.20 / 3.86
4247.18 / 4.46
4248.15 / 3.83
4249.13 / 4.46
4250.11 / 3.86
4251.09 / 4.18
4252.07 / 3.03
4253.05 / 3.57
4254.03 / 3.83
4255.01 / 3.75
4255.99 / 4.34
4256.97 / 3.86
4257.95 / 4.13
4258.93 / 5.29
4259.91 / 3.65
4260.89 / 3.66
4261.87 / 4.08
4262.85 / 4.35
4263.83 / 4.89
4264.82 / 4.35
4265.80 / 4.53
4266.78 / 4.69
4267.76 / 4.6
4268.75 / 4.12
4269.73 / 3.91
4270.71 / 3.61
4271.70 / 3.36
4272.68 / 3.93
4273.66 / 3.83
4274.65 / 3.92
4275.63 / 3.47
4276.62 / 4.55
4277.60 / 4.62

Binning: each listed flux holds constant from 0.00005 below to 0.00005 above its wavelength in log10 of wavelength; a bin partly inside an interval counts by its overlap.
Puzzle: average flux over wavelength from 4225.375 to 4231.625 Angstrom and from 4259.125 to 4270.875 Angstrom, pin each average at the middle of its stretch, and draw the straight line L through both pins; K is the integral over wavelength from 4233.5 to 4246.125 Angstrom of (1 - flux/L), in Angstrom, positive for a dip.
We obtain -1.2 Angstrom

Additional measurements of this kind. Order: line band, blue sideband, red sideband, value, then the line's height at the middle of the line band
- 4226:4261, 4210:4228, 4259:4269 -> 1.09 Angstrom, 4.18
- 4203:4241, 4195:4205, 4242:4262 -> -2.29 Angstrom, 3.78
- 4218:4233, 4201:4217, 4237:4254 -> 0.78 Angstrom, 4.1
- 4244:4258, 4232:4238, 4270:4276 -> -0.44 Angstrom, 3.88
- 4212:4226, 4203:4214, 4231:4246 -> 0.34 Angstrom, 4.13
